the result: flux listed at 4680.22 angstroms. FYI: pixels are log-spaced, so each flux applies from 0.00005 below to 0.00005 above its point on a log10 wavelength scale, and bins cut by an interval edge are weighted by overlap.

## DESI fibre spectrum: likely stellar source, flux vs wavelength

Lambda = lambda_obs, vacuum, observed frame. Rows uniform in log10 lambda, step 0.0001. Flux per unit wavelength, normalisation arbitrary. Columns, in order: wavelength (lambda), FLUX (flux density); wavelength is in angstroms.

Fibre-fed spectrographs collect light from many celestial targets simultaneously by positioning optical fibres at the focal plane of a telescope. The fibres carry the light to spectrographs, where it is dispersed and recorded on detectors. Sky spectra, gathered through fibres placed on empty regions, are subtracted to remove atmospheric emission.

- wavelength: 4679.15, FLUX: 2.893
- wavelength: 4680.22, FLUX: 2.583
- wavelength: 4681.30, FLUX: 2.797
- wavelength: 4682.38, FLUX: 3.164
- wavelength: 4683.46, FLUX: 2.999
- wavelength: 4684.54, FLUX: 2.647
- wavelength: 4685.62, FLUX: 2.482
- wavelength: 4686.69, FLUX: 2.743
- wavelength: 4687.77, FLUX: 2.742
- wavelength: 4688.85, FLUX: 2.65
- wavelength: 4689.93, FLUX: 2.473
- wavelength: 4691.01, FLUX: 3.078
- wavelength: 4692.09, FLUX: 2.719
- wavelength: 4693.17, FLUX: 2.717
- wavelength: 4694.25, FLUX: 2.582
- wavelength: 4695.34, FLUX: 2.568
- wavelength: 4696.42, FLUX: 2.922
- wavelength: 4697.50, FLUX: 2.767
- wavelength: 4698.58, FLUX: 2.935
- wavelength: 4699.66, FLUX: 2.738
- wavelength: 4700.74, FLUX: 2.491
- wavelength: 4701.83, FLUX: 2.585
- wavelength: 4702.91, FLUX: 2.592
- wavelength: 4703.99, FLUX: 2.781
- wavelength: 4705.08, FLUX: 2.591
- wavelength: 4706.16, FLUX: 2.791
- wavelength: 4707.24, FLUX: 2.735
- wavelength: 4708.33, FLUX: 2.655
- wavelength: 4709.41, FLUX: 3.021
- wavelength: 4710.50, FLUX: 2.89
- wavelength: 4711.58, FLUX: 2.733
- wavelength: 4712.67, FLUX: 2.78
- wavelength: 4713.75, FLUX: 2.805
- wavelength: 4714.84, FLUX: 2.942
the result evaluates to 2.583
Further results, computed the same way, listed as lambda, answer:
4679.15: 2.893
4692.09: 2.719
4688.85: 2.65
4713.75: 2.805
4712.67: 2.78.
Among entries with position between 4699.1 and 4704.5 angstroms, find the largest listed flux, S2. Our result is 2.781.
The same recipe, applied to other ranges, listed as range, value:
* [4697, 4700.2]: 2.935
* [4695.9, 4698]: 2.922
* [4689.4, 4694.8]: 3.078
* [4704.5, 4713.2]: 3.021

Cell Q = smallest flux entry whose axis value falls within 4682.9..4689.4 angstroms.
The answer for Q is 2.482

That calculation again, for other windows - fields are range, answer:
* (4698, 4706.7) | 2.491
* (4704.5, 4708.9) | 2.591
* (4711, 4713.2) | 2.733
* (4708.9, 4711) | 2.89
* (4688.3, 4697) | 2.473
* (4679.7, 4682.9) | 2.583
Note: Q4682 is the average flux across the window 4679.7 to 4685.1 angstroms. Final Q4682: 2.83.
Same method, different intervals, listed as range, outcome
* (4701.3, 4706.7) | 2.67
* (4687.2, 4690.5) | 2.63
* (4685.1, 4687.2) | 2.62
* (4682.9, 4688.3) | 2.73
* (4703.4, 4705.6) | 2.68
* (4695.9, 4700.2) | 2.84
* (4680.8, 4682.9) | 2.98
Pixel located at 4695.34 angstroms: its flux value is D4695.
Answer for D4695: 2.568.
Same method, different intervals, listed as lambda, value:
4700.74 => 2.491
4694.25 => 2.582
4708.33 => 2.655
